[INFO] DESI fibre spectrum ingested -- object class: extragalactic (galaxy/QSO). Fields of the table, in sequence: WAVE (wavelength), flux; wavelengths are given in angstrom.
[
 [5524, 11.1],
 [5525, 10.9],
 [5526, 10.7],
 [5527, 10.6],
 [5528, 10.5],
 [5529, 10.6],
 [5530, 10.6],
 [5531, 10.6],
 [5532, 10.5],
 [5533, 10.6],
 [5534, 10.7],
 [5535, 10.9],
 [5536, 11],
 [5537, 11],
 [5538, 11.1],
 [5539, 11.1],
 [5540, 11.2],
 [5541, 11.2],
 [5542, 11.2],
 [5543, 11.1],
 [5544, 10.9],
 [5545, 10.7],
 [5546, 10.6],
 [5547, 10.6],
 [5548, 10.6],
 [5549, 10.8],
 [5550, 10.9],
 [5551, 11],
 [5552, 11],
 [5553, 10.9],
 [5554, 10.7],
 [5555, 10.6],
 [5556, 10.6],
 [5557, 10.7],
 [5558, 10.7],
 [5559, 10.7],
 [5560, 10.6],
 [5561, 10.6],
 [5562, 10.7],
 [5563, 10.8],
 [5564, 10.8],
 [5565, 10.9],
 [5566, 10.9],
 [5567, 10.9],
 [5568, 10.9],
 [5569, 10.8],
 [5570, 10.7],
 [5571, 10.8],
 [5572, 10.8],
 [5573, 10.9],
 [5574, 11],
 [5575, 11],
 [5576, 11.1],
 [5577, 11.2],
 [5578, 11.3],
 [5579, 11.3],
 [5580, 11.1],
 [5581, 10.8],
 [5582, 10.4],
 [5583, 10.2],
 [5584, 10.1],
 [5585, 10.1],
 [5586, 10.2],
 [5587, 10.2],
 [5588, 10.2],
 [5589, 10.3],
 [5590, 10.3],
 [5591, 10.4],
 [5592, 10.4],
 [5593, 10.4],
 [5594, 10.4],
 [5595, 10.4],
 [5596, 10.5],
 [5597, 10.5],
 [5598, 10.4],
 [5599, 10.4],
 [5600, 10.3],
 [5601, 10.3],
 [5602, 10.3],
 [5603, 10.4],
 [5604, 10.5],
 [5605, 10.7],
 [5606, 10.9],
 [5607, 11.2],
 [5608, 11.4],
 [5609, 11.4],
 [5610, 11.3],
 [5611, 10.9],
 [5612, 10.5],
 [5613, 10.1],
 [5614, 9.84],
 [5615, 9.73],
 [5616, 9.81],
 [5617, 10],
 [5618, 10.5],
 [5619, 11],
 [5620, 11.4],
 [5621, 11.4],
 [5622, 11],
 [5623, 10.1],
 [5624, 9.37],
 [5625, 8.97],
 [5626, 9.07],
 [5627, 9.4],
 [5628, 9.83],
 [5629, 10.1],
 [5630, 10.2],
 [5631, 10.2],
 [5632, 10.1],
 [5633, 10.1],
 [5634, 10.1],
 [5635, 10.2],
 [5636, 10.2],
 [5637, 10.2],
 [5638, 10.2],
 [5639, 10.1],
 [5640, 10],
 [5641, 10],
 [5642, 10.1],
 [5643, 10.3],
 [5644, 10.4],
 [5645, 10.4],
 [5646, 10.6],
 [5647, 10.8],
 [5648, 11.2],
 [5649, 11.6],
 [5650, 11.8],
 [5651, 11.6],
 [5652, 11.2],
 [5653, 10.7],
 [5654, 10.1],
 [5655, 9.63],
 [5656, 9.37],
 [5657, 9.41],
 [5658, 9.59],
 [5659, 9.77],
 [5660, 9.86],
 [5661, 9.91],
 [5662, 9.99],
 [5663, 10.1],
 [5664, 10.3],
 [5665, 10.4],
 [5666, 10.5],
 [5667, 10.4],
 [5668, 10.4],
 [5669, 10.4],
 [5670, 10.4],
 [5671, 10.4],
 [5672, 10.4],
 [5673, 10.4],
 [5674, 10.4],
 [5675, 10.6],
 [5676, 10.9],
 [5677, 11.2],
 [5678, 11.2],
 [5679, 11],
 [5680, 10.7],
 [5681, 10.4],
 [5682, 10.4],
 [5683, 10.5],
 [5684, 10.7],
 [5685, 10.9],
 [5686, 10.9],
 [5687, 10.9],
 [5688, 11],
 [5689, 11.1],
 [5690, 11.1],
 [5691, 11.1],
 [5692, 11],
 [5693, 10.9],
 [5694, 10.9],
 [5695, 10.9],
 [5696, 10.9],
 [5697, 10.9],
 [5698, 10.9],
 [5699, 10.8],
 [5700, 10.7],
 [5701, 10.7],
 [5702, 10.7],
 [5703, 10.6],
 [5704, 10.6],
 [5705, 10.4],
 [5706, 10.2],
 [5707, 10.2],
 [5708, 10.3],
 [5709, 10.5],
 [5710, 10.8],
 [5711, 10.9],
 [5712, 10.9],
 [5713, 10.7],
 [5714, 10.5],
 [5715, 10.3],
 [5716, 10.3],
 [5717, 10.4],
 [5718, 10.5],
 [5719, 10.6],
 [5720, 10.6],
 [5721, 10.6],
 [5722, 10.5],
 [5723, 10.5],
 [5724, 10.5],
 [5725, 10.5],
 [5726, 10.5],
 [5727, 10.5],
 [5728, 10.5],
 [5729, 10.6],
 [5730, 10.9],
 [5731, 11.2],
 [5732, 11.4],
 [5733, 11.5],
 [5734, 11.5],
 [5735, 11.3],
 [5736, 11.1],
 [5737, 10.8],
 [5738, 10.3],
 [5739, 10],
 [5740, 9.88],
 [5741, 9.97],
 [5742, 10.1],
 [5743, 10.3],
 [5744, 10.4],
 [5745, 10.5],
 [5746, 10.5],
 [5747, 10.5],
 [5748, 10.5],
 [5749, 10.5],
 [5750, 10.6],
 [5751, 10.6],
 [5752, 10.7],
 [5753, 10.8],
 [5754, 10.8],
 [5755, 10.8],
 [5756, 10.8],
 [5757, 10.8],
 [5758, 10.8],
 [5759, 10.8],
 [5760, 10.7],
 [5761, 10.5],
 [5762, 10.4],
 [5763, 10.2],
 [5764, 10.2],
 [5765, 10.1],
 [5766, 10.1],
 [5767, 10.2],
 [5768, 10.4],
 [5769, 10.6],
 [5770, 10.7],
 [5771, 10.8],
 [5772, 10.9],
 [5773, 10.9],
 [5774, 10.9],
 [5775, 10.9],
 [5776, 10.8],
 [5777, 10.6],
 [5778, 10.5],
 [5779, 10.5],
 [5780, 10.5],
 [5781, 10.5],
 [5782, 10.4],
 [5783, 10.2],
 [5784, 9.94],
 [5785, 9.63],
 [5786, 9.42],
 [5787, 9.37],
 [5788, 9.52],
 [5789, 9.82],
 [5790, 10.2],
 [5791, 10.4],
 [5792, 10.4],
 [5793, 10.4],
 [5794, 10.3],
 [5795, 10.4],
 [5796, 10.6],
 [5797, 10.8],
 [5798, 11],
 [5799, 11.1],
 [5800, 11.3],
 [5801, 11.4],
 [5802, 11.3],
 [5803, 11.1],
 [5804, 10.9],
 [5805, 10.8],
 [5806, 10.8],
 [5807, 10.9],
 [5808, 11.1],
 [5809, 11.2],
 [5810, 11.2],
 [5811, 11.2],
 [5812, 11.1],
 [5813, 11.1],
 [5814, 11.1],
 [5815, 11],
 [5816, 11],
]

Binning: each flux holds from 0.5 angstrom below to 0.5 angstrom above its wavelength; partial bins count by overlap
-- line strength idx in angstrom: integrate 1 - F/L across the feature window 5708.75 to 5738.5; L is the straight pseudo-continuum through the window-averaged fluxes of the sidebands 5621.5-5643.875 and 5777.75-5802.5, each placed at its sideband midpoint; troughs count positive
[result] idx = -1.45 angstrom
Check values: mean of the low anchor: 10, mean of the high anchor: 10.4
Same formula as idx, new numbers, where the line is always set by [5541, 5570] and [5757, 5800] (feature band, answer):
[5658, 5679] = 0.43 angstrom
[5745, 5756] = -0.16 angstrom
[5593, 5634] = 1.27 angstrom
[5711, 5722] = -0.02 angstrom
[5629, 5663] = 1.13 angstrom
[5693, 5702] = -0.23 angstrom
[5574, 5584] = -0.13 angstrom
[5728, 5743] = -0.33 angstrom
